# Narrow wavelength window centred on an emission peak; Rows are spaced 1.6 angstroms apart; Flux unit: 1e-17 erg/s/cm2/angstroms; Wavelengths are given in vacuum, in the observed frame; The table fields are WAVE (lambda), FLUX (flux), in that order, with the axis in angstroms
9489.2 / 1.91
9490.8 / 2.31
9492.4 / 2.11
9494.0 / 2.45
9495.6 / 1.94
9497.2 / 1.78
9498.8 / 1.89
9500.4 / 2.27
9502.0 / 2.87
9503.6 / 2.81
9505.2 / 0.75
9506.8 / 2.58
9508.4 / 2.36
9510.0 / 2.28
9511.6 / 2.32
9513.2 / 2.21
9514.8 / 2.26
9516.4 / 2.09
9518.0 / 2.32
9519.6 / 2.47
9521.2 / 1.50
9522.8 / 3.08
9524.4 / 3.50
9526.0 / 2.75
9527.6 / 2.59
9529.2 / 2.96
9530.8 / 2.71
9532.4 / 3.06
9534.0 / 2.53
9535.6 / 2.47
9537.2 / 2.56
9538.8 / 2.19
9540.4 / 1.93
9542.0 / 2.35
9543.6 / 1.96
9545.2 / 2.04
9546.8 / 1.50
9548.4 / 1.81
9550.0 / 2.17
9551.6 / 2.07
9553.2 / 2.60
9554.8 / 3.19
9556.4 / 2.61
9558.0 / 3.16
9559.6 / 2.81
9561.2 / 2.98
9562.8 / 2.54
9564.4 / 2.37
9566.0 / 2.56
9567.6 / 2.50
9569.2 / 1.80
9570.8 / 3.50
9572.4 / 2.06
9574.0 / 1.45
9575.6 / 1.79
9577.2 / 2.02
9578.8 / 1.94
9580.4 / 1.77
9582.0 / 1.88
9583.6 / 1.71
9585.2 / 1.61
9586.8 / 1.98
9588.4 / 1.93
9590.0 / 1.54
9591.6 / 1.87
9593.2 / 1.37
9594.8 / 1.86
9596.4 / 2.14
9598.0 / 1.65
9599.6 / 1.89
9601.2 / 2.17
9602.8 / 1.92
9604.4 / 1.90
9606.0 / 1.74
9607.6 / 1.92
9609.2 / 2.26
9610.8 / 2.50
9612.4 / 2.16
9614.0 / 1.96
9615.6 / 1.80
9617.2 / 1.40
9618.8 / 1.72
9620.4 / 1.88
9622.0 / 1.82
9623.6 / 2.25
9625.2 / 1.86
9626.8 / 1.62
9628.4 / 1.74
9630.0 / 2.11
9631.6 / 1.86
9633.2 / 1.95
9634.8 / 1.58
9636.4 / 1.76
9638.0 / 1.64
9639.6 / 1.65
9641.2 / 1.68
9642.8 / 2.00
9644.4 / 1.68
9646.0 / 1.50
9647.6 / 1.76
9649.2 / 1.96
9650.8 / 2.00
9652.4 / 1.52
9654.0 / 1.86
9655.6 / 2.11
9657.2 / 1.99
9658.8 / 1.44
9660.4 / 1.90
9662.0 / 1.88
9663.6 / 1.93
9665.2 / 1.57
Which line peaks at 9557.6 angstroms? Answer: [N II]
